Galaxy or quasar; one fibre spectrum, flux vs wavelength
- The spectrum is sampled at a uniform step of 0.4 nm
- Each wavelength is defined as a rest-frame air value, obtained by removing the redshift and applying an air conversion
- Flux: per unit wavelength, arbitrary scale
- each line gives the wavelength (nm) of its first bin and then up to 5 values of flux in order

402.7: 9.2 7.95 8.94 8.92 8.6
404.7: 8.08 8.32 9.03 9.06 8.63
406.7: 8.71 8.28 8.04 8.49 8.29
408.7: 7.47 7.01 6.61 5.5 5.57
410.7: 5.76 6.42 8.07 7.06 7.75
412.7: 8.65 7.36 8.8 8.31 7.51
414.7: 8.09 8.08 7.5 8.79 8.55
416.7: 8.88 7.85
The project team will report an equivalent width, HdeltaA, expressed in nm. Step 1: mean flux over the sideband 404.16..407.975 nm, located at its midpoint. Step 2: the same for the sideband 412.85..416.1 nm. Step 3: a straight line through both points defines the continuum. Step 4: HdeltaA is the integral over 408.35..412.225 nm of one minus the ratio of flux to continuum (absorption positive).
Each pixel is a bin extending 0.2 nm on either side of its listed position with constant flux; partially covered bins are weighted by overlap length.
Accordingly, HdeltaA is 0.74 nm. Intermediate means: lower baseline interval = 8.52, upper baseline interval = 8.06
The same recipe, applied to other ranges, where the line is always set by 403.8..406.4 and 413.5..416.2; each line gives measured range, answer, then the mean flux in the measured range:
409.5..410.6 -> 0.346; 5.75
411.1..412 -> 0.101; 7.37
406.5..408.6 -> 0.050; 8.32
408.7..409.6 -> 0.155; 6.98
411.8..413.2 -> 0.080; 7.78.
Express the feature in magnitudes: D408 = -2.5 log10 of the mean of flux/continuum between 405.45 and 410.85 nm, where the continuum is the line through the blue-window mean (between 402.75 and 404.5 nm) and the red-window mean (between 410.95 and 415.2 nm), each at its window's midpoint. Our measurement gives 0.10 mag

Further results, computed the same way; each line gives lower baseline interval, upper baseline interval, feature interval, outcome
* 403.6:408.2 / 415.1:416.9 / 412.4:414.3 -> 0.03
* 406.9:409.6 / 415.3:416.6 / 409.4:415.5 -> 0.11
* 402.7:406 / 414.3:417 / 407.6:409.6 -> 0.11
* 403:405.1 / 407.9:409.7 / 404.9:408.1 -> -0.08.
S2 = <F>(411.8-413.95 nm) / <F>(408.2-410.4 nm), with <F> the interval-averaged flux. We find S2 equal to 1.19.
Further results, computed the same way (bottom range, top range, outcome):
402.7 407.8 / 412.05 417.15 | 0.95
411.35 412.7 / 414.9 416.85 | 1.08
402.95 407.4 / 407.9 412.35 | 0.80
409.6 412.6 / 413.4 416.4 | 1.23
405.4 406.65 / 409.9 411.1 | 0.65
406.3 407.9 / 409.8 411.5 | 0.73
